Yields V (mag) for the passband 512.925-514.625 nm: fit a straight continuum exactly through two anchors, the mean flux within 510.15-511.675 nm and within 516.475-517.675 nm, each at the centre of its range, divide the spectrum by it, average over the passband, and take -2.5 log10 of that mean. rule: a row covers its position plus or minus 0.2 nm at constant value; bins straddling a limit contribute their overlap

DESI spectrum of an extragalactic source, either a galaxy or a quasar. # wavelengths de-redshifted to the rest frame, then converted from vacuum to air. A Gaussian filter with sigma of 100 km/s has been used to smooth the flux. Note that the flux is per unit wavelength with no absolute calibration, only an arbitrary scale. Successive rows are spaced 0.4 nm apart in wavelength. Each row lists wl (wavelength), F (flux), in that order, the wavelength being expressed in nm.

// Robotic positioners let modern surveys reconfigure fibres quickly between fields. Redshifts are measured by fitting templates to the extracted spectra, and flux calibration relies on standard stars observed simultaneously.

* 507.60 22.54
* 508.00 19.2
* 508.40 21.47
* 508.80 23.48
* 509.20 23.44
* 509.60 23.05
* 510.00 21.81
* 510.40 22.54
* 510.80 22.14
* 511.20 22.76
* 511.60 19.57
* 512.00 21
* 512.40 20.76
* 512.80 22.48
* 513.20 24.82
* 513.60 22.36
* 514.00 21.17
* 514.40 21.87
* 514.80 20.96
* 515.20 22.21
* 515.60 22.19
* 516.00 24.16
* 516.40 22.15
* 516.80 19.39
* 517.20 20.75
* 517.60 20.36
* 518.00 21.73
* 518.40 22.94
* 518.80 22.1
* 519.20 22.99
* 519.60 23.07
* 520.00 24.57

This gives -0.066 mag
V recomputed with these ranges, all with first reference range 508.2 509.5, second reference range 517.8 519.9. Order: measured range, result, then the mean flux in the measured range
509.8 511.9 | 0.05 mag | 21.7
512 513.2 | 0.03 mag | 22.1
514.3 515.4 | 0.05 mag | 21.7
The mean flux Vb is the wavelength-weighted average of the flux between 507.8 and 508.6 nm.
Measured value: 20.3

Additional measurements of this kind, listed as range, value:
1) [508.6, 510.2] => 22.9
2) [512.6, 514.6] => 22.5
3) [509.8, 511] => 22.2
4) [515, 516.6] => 22.7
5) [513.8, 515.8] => 21.7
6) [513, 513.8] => 23.6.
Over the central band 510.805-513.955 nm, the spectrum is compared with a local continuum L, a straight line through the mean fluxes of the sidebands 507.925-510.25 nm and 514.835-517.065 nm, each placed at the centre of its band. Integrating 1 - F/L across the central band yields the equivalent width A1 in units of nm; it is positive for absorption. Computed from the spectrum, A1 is 0.02 nm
